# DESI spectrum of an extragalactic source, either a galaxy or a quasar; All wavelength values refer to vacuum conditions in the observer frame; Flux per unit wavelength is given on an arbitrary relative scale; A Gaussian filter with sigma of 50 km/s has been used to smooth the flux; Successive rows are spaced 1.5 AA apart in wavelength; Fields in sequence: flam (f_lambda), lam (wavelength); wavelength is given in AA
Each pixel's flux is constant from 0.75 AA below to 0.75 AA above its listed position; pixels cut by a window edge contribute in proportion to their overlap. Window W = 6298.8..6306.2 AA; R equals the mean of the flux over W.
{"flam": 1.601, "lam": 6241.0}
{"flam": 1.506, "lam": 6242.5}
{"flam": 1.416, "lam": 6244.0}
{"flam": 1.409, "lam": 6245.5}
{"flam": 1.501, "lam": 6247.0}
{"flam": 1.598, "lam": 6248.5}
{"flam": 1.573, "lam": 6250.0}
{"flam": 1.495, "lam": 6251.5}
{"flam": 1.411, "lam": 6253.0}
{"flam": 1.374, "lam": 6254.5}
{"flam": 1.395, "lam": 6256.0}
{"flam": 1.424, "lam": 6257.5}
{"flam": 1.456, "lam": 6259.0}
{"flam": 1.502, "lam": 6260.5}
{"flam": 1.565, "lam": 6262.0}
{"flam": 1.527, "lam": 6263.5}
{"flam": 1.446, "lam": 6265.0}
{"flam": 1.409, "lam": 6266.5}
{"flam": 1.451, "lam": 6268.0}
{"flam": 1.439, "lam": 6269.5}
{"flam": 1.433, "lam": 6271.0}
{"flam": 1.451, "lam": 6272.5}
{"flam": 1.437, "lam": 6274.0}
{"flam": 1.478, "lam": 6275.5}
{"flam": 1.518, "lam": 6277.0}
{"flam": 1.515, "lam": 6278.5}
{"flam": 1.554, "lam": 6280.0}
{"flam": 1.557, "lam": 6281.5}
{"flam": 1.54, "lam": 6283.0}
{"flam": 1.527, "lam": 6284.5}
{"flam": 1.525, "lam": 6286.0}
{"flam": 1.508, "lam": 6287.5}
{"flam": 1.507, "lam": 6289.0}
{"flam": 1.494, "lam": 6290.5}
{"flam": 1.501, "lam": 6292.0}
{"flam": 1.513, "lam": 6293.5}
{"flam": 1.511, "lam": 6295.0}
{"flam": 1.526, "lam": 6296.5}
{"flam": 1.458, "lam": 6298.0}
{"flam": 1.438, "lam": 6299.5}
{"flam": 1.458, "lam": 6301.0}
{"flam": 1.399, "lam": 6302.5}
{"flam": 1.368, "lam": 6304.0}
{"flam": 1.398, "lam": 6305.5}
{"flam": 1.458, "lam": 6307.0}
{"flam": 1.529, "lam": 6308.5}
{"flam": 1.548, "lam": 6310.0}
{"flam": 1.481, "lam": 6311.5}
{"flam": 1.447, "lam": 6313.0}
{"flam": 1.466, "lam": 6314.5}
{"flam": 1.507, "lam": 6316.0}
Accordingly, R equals 1.41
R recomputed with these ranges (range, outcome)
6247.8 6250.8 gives 1.58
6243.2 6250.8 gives 1.5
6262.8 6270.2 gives 1.45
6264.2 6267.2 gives 1.43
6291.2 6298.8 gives 1.5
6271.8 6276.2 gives 1.46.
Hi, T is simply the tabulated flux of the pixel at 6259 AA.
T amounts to 1.456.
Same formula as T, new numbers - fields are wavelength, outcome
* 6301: 1.458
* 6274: 1.437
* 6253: 1.411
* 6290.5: 1.494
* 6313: 1.447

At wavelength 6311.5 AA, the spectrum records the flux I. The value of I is 1.481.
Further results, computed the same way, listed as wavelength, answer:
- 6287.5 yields 1.508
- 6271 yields 1.433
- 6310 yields 1.548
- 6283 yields 1.54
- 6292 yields 1.501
